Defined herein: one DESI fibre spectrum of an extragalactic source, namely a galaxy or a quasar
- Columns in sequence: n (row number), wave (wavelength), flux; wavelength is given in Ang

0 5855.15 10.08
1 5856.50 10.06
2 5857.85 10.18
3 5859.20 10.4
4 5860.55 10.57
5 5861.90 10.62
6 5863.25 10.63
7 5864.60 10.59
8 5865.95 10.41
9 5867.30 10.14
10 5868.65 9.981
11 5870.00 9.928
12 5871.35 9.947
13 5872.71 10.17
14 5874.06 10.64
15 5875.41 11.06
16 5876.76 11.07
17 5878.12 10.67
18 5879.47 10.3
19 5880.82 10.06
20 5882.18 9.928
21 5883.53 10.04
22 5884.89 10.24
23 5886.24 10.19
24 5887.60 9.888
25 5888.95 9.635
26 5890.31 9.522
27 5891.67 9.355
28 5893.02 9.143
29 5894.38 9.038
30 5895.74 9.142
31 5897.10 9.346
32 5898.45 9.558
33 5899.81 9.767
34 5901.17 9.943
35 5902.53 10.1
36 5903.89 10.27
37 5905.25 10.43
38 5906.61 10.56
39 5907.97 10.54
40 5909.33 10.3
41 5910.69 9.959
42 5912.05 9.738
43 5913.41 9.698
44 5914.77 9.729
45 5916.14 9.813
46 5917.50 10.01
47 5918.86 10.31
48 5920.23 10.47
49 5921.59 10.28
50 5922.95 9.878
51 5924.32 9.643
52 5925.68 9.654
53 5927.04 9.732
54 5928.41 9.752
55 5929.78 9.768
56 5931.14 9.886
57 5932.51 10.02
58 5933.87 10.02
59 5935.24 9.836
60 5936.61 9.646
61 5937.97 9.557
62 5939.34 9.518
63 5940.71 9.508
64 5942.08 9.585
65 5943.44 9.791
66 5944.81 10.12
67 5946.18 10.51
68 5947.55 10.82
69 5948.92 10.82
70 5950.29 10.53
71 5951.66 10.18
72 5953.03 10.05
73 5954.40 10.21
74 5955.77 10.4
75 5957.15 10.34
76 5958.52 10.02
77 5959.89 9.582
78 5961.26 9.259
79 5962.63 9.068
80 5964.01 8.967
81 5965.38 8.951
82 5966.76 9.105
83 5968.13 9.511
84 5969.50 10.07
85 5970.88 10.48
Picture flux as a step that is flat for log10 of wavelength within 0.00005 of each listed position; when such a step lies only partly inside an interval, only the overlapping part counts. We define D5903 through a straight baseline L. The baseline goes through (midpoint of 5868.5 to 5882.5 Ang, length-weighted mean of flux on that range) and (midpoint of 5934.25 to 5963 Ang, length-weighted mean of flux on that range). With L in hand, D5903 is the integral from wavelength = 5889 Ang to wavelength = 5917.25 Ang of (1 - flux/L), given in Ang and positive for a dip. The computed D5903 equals 1.2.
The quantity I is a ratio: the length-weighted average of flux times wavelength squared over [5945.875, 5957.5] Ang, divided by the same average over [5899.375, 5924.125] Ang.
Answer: 1.05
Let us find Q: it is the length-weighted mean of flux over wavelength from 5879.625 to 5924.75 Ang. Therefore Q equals 9.9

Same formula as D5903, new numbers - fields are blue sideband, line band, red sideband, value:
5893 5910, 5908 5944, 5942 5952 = 0.9 Ang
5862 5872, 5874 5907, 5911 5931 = 0.4 Ang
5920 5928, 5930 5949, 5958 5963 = -0.4 Ang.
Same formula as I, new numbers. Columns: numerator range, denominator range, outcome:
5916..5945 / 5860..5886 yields 0.97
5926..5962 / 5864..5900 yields 1.02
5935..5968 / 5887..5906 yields 1.04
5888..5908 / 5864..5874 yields 0.96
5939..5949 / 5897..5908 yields 1.01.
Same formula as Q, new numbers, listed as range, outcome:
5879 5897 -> 9.71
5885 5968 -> 9.86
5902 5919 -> 10.1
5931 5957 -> 10.1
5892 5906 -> 9.67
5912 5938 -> 9.88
